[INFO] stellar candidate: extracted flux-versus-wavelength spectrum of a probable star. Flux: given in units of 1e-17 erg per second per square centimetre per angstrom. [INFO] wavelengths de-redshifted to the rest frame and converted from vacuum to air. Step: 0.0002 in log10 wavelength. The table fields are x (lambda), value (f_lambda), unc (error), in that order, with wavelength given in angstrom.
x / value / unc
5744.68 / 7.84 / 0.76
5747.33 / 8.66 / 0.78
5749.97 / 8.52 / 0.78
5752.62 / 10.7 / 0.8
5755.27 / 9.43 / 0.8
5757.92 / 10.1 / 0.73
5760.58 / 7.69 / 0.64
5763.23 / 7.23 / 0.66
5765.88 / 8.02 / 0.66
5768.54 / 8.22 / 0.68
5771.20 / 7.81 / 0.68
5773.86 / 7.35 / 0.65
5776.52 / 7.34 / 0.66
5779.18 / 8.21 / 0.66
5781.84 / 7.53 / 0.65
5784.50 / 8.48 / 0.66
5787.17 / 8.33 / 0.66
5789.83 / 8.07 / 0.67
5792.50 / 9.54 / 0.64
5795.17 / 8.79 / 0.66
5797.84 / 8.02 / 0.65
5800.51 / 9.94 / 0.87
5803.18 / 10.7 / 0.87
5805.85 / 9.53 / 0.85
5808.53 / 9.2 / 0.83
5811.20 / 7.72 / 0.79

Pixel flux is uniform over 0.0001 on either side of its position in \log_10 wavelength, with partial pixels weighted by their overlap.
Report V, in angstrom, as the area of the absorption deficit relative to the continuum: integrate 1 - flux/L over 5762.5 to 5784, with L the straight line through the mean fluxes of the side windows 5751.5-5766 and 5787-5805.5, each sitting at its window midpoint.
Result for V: 3.0 angstrom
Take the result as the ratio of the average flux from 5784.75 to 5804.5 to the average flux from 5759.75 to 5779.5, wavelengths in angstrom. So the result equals 1.17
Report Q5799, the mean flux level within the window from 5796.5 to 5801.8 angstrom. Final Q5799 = 8.97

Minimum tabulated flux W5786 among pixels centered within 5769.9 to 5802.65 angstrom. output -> 7.34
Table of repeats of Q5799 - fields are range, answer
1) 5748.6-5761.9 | 9.29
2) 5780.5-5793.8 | 8.39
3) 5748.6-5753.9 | 9.6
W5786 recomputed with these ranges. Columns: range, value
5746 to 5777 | 7.23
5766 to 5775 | 7.35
